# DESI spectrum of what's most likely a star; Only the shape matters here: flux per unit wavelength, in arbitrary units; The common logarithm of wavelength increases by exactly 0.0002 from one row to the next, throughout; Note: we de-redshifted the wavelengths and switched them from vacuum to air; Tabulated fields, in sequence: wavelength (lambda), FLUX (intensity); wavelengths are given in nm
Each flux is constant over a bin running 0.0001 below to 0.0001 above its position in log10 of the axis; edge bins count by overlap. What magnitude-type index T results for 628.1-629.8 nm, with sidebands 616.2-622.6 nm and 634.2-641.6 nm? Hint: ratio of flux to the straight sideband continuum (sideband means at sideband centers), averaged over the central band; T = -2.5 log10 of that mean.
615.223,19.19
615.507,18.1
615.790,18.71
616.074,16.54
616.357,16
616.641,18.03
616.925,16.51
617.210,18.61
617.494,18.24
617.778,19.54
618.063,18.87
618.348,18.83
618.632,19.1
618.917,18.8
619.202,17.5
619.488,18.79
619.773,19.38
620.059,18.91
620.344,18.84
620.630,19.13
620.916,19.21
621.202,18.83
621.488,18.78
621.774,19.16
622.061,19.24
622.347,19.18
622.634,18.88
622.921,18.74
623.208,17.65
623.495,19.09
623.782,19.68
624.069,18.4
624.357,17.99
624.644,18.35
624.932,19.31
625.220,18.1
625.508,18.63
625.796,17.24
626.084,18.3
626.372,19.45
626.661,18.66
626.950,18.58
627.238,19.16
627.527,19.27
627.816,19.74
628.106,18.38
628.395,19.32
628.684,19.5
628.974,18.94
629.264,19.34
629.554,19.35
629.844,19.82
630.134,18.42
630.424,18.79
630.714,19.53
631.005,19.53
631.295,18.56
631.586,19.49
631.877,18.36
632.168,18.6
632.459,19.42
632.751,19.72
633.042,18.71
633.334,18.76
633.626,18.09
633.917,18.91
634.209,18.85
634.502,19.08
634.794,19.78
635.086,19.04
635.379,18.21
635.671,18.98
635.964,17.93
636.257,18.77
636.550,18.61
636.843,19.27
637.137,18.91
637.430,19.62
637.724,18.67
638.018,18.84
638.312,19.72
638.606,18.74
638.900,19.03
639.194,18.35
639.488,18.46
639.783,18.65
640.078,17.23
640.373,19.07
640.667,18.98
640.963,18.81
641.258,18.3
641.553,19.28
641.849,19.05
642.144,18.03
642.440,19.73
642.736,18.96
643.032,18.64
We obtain -0.030 mag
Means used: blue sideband 18.6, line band 19.2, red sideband 18.8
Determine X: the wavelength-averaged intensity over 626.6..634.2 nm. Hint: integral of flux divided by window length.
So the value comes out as 19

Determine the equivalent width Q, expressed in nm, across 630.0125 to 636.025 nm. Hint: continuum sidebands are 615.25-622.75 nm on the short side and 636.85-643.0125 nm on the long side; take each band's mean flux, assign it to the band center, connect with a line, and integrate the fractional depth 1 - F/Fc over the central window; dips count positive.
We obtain -0.06 nm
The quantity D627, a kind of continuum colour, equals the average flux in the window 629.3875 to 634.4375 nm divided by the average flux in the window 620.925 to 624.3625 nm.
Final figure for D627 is 1.01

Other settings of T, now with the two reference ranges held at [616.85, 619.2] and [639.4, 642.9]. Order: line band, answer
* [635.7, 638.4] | -0.013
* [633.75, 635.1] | -0.027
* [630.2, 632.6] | -0.021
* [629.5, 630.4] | -0.028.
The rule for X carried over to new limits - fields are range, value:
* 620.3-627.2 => 18.7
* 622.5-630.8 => 18.8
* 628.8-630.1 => 19.3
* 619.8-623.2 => 18.9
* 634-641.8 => 18.8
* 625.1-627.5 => 18.6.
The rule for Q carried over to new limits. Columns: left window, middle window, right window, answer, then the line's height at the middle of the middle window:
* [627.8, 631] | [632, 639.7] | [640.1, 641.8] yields 0.03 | 19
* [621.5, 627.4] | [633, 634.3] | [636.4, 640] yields 0.01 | 18.8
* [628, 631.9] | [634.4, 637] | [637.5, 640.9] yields 0.00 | 18.9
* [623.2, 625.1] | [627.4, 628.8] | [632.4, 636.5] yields -0.04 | 18.8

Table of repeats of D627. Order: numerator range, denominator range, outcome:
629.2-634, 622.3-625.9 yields 1.03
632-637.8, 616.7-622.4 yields 1.01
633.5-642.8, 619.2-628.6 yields 1.00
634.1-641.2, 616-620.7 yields 1.03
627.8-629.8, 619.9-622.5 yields 1.01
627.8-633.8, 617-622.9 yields 1.01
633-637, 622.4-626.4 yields 1.01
